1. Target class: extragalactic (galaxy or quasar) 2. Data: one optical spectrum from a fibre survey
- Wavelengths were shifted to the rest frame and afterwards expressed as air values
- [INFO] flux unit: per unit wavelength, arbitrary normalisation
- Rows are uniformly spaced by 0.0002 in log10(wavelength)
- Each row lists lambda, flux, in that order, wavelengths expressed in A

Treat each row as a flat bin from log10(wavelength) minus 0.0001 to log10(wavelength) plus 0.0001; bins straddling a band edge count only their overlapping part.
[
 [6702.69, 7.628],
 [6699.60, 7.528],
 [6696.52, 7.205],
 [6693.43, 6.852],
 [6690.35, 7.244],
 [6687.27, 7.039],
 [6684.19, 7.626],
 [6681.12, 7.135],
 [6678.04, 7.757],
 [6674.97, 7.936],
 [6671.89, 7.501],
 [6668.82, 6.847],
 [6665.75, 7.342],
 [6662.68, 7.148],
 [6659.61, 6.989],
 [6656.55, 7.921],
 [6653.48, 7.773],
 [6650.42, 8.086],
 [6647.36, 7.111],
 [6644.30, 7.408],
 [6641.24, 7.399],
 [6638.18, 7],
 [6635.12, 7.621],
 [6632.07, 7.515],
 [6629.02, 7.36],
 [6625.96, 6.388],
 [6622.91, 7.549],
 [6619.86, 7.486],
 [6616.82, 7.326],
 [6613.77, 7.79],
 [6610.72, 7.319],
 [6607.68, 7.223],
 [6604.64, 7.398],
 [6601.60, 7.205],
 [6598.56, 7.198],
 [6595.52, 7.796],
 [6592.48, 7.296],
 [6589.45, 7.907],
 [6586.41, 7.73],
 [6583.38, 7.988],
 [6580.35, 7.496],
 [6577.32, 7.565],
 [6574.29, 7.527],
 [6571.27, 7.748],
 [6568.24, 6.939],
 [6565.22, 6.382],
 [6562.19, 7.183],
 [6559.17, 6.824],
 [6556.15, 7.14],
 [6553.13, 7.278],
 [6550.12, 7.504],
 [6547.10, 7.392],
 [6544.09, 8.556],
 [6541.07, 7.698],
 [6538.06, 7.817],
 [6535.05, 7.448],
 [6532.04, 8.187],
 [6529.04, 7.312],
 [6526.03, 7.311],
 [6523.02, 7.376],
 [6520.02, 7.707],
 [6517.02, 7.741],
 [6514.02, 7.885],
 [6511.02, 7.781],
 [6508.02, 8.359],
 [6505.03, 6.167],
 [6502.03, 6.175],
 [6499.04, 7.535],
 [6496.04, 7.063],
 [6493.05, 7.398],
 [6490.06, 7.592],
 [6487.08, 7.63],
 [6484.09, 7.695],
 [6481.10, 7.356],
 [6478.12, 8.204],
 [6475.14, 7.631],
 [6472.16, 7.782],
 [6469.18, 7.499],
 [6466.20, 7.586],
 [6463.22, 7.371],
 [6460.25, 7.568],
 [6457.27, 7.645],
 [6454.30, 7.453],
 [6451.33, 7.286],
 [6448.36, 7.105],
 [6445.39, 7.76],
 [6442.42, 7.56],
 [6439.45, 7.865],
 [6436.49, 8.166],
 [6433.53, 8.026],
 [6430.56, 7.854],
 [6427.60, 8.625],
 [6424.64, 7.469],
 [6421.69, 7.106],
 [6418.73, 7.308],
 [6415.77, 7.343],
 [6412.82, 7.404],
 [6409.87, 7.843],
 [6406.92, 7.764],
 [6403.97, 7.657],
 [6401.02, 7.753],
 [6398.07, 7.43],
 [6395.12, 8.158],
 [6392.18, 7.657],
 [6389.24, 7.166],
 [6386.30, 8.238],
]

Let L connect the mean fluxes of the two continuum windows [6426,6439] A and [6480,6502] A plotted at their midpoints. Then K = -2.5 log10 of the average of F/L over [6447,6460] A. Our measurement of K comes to 0.07 mag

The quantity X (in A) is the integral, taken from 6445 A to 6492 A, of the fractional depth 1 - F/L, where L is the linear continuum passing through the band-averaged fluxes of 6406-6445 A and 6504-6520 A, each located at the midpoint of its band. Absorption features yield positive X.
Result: 0.70 A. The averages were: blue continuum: 7.72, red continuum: 7.64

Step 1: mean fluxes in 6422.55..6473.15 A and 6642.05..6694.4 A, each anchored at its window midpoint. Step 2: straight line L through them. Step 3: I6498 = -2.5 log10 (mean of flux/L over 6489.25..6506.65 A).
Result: 0.095 mag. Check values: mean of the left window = 7.68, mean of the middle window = 6.97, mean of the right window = 7.4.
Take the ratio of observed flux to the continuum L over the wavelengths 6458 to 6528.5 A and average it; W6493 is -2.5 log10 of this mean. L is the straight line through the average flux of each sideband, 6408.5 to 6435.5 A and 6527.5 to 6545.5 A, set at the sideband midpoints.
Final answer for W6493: 0.04 mag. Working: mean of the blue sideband 7.67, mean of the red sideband 7.83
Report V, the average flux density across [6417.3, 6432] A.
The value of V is 7.68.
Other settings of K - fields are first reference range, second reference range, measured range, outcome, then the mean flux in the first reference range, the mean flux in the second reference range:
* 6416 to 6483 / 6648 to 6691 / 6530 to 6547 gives -0.044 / 7.64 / 7.45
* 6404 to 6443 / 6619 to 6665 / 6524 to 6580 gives 0.013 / 7.72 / 7.38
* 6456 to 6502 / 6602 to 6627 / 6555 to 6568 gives 0.080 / 7.53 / 7.32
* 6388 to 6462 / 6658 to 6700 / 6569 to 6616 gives -0.018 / 7.64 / 7.29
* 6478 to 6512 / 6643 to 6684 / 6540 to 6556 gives -0.034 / 7.37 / 7.46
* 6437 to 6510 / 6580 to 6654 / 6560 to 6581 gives 0.033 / 7.48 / 7.45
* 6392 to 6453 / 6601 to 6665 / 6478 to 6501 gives 0.013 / 7.67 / 7.38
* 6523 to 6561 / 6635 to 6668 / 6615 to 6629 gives 0.034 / 7.53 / 7.41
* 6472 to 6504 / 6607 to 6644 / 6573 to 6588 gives -0.043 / 7.43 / 7.34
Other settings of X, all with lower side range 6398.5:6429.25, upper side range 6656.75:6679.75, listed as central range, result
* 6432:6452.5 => -0.2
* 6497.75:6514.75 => 0.6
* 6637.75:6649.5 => 0.2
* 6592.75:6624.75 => 0.1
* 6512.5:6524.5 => -0.2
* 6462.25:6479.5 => -0.3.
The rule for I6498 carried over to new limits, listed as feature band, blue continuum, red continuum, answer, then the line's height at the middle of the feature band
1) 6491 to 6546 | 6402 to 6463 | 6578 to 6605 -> 0.01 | 7.6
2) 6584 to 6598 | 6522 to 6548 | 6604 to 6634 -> -0.03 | 7.46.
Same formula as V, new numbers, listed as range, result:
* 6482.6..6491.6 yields 7.64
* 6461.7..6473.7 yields 7.56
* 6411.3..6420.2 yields 7.36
